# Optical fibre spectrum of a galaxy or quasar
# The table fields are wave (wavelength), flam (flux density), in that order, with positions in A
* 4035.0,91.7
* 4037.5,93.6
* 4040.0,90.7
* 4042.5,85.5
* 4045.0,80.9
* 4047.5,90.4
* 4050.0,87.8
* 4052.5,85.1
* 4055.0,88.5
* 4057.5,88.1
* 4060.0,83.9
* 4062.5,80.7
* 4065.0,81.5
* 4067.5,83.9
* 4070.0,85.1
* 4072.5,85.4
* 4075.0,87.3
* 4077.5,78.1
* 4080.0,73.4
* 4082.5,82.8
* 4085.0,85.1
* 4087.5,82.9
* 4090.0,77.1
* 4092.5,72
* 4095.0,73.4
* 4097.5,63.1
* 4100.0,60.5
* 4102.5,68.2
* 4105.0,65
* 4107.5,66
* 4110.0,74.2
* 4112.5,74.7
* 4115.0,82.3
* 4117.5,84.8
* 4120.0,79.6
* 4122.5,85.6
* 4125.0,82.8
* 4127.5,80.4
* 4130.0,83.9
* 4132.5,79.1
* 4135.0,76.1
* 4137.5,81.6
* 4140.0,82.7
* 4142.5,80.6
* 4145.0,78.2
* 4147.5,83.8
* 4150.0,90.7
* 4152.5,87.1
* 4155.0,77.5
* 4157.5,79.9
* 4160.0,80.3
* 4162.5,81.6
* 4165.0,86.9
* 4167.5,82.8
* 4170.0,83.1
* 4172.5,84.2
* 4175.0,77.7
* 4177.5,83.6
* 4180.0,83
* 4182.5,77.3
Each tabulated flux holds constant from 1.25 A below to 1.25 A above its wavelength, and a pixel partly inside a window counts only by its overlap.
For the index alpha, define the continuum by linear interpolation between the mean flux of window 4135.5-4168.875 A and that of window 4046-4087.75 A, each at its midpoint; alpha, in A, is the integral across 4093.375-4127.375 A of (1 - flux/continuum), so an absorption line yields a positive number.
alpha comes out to 3.8 A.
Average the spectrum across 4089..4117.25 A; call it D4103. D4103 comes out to 71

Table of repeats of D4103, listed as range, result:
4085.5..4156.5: 77.7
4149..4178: 82.9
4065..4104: 77.3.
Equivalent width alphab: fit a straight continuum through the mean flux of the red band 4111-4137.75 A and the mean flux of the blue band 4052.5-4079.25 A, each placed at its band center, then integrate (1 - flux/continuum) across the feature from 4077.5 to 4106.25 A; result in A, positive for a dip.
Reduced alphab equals 3.3 A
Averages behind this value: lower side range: 84.1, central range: 73.3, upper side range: 80.9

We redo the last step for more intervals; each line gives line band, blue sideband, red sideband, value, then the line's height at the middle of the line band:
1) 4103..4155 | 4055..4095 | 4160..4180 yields 1.62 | 82.3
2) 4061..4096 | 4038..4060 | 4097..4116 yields -1.22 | 78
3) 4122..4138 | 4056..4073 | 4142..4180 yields 0.37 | 83.1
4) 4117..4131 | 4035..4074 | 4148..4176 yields 0.23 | 84.1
